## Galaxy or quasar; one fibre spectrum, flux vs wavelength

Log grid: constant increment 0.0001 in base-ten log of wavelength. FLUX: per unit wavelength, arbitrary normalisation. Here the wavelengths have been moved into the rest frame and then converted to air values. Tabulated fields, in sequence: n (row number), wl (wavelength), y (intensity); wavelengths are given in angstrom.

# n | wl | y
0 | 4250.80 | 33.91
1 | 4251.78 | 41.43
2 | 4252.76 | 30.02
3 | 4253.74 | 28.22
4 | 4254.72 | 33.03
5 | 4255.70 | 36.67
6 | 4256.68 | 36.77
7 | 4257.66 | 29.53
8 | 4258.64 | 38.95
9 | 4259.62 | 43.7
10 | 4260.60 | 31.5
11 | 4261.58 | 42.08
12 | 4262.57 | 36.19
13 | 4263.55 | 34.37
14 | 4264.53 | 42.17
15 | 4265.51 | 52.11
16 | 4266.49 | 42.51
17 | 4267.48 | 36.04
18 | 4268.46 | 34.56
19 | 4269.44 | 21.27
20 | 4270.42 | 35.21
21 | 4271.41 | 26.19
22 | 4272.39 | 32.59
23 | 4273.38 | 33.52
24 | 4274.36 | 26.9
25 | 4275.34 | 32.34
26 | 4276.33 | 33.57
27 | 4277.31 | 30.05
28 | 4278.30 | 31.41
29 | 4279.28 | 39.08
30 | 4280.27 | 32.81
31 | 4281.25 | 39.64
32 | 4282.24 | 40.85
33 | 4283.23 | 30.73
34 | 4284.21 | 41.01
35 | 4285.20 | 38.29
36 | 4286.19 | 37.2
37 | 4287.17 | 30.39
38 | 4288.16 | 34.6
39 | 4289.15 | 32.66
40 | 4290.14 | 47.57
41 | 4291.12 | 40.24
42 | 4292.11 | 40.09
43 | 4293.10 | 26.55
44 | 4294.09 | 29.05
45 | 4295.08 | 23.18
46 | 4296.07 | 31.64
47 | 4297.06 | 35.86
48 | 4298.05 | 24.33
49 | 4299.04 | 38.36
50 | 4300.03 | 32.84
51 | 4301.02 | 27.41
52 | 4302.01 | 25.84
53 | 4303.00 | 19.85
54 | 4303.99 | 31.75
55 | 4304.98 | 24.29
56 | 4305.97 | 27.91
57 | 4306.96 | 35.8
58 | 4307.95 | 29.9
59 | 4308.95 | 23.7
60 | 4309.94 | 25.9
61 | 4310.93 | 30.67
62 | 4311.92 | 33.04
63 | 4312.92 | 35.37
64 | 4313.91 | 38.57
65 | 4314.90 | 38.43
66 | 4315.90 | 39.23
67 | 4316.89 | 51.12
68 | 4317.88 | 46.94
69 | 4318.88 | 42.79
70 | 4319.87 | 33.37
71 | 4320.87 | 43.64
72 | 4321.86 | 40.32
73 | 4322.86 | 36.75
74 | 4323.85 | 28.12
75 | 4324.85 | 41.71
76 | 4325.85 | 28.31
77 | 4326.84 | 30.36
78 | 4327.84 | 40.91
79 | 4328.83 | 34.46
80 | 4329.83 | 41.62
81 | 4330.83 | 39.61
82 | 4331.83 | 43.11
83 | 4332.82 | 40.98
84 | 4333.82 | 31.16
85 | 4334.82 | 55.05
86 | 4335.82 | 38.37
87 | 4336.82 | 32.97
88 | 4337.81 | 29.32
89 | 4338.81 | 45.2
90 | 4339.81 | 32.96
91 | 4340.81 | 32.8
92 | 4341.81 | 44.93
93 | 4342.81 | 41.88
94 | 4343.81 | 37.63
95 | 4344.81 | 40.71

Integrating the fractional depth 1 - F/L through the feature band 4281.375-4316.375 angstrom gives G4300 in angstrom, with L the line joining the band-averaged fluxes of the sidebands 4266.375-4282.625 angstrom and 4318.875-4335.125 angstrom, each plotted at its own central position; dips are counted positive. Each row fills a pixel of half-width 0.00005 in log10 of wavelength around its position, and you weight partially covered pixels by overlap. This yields 2.6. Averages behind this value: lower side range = 33.2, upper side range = 38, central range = 32.7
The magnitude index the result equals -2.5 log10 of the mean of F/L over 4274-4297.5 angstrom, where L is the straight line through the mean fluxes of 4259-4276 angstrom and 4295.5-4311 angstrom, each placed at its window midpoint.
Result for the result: -0.074 mag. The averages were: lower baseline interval 35.5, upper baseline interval 29.1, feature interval 34.4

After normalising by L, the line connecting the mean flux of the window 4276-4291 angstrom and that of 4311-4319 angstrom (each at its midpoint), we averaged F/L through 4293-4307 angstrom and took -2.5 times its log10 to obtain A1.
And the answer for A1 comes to 0.30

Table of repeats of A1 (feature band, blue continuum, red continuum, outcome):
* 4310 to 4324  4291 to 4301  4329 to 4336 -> -0.03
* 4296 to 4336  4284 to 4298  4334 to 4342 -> 0.05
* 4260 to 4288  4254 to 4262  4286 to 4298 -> 0.00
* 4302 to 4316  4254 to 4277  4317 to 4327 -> 0.22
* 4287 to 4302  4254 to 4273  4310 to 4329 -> 0.12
